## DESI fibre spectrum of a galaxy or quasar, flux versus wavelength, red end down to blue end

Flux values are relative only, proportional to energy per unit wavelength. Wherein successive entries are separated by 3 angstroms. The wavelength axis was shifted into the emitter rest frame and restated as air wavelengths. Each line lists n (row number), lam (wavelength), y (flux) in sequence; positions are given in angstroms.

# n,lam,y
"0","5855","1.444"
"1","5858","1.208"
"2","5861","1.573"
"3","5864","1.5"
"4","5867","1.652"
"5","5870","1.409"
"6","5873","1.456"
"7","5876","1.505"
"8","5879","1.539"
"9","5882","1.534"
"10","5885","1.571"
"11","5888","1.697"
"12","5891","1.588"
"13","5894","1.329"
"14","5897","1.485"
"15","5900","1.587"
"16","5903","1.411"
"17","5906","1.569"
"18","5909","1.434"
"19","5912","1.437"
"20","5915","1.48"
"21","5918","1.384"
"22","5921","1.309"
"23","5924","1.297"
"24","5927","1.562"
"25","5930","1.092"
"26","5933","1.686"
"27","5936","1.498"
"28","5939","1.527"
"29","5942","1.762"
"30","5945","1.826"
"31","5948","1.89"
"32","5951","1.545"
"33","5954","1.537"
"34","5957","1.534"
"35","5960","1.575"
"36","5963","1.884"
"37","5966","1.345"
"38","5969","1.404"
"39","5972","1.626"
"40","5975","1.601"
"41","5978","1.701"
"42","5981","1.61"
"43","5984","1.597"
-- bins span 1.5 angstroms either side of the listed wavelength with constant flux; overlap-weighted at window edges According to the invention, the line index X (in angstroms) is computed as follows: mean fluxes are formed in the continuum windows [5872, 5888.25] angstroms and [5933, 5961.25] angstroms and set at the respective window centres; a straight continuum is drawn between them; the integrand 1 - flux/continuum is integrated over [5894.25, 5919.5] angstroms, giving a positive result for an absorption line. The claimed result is 1.8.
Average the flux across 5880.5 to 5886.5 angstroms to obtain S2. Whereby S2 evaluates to 1.55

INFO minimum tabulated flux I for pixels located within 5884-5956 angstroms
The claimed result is 1.092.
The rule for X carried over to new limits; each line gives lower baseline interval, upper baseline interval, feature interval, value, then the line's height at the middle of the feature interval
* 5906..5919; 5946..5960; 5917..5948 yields 0.5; 1.54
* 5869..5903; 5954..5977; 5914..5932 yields 2.1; 1.54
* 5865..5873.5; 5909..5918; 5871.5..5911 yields -1.0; 1.48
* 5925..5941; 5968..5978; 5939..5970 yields -2.1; 1.53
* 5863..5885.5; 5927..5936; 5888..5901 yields -0.2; 1.49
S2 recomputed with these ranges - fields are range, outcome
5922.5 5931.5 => 1.32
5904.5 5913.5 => 1.48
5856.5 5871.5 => 1.47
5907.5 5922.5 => 1.41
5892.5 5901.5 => 1.47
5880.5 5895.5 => 1.54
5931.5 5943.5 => 1.62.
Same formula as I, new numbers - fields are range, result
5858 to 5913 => 1.208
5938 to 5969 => 1.345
